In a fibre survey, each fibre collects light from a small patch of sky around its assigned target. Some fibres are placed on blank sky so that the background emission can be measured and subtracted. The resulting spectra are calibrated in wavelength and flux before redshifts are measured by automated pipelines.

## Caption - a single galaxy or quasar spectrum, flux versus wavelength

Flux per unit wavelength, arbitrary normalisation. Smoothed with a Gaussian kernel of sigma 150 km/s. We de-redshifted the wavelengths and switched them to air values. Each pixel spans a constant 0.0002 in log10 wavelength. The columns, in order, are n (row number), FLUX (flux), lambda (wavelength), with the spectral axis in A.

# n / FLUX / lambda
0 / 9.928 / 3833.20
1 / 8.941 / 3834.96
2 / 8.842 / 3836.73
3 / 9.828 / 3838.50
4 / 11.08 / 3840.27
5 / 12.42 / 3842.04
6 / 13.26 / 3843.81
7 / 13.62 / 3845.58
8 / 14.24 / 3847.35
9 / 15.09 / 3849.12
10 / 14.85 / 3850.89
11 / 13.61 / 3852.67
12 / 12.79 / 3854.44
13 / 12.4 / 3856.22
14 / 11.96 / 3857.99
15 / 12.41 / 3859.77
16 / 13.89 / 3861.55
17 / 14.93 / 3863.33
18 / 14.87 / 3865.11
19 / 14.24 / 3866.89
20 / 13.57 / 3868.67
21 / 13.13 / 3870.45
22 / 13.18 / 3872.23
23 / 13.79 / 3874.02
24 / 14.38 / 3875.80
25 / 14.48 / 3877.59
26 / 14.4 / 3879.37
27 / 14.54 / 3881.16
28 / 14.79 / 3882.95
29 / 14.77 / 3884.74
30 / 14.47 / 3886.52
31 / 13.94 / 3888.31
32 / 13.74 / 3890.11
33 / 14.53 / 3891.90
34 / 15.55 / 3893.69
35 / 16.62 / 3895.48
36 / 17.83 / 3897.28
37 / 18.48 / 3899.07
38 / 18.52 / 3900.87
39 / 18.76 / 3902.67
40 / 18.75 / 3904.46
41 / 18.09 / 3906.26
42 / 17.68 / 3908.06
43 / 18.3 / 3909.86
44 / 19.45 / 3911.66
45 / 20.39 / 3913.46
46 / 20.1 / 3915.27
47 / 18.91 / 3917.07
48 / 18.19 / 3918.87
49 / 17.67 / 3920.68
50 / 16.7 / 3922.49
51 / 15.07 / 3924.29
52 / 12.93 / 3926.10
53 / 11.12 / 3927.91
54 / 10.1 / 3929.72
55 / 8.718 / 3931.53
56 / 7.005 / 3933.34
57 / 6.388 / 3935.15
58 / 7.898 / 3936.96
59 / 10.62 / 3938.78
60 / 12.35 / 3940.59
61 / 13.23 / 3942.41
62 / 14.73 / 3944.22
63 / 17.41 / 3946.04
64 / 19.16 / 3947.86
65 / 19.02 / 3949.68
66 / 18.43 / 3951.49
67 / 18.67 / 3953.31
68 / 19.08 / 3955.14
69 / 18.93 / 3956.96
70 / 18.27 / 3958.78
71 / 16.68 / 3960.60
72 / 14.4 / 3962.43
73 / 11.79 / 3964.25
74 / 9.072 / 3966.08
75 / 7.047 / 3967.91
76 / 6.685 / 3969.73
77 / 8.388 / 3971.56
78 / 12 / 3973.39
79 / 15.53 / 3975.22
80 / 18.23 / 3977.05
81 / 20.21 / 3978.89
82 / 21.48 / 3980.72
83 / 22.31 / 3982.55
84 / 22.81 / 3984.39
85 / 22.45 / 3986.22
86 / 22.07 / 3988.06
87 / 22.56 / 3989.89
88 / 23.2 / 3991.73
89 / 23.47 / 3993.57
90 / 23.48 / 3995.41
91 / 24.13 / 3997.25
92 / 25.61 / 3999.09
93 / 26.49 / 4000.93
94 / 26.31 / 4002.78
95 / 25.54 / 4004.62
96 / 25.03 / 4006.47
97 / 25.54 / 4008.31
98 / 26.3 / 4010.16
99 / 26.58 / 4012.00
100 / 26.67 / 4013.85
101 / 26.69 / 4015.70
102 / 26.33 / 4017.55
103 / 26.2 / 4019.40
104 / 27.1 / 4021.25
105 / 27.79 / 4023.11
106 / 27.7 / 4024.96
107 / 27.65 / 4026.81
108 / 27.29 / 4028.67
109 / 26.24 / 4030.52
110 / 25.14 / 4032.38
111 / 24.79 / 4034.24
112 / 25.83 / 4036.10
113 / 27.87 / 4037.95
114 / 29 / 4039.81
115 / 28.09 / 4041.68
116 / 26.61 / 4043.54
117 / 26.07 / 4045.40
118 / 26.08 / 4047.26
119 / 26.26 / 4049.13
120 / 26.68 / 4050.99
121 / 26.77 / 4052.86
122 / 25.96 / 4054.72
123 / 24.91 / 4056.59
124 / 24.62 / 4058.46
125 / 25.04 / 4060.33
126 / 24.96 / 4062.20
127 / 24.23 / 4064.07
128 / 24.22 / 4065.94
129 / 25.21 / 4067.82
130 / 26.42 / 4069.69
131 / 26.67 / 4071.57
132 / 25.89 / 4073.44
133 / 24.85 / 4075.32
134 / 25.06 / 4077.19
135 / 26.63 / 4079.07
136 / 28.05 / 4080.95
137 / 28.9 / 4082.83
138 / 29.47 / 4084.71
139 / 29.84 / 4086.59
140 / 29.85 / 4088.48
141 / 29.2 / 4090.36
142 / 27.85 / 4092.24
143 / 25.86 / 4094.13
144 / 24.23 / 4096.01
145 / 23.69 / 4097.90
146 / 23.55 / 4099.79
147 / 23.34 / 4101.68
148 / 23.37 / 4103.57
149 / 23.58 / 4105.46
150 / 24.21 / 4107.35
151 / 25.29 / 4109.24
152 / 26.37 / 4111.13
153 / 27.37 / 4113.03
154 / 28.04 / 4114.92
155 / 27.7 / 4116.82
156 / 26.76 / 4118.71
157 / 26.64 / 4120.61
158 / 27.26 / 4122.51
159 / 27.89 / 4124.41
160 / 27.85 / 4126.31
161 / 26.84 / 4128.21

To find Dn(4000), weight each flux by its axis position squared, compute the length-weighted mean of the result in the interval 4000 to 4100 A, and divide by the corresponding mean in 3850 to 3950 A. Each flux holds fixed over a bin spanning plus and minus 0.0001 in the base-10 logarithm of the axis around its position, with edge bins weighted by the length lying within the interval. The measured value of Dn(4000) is 1.9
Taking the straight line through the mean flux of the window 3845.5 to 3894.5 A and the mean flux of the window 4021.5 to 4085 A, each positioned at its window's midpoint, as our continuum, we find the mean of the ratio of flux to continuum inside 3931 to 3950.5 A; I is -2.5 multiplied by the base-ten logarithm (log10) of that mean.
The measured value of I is 0.45 mag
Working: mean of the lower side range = 14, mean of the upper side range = 26.4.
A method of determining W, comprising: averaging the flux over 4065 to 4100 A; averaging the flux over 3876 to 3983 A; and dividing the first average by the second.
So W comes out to 1.75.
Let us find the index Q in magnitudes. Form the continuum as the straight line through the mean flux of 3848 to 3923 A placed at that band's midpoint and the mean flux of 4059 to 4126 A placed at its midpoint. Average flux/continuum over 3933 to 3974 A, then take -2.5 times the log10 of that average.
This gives 0.38 mag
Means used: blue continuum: 15.7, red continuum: 26.2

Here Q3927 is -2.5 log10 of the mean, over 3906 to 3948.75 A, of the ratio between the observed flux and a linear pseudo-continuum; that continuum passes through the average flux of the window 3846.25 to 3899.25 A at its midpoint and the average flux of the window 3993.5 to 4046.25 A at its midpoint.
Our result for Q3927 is 0.26 mag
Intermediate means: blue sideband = 14.3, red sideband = 26.3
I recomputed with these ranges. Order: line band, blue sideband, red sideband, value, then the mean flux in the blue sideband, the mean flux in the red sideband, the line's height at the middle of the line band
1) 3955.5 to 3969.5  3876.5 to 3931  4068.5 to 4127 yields 0.38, 16.2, 26.5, 19.3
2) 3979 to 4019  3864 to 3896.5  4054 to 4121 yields -0.16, 14.4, 26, 21.1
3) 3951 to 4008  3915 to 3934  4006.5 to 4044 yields 0.11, 14.1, 26.7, 21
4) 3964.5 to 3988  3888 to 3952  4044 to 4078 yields 0.25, 15.4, 25.6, 19.5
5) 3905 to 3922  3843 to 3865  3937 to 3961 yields -0.22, 13.6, 16.3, 15.3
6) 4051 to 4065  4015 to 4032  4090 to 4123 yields 0.05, 26.9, 25.7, 26.4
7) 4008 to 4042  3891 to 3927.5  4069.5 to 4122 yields -0.16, 17.5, 26.4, 23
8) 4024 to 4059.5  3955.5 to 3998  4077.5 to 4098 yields -0.13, 17.6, 27.7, 23.5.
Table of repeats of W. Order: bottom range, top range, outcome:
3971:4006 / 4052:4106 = 1.20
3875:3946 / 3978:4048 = 1.69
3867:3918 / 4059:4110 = 1.59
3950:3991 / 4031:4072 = 1.55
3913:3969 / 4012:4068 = 1.82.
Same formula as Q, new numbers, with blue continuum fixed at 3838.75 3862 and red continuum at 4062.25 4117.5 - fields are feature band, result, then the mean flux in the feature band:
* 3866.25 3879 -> 0.04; 13.8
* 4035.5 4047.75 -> -0.16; 27.2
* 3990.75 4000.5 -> -0.15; 24.1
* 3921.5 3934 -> 0.41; 11.8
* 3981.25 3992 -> -0.10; 22.5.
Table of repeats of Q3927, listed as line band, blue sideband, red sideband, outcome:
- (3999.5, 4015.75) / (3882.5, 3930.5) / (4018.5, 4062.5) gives -0.089 mag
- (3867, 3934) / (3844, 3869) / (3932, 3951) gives -0.169 mag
